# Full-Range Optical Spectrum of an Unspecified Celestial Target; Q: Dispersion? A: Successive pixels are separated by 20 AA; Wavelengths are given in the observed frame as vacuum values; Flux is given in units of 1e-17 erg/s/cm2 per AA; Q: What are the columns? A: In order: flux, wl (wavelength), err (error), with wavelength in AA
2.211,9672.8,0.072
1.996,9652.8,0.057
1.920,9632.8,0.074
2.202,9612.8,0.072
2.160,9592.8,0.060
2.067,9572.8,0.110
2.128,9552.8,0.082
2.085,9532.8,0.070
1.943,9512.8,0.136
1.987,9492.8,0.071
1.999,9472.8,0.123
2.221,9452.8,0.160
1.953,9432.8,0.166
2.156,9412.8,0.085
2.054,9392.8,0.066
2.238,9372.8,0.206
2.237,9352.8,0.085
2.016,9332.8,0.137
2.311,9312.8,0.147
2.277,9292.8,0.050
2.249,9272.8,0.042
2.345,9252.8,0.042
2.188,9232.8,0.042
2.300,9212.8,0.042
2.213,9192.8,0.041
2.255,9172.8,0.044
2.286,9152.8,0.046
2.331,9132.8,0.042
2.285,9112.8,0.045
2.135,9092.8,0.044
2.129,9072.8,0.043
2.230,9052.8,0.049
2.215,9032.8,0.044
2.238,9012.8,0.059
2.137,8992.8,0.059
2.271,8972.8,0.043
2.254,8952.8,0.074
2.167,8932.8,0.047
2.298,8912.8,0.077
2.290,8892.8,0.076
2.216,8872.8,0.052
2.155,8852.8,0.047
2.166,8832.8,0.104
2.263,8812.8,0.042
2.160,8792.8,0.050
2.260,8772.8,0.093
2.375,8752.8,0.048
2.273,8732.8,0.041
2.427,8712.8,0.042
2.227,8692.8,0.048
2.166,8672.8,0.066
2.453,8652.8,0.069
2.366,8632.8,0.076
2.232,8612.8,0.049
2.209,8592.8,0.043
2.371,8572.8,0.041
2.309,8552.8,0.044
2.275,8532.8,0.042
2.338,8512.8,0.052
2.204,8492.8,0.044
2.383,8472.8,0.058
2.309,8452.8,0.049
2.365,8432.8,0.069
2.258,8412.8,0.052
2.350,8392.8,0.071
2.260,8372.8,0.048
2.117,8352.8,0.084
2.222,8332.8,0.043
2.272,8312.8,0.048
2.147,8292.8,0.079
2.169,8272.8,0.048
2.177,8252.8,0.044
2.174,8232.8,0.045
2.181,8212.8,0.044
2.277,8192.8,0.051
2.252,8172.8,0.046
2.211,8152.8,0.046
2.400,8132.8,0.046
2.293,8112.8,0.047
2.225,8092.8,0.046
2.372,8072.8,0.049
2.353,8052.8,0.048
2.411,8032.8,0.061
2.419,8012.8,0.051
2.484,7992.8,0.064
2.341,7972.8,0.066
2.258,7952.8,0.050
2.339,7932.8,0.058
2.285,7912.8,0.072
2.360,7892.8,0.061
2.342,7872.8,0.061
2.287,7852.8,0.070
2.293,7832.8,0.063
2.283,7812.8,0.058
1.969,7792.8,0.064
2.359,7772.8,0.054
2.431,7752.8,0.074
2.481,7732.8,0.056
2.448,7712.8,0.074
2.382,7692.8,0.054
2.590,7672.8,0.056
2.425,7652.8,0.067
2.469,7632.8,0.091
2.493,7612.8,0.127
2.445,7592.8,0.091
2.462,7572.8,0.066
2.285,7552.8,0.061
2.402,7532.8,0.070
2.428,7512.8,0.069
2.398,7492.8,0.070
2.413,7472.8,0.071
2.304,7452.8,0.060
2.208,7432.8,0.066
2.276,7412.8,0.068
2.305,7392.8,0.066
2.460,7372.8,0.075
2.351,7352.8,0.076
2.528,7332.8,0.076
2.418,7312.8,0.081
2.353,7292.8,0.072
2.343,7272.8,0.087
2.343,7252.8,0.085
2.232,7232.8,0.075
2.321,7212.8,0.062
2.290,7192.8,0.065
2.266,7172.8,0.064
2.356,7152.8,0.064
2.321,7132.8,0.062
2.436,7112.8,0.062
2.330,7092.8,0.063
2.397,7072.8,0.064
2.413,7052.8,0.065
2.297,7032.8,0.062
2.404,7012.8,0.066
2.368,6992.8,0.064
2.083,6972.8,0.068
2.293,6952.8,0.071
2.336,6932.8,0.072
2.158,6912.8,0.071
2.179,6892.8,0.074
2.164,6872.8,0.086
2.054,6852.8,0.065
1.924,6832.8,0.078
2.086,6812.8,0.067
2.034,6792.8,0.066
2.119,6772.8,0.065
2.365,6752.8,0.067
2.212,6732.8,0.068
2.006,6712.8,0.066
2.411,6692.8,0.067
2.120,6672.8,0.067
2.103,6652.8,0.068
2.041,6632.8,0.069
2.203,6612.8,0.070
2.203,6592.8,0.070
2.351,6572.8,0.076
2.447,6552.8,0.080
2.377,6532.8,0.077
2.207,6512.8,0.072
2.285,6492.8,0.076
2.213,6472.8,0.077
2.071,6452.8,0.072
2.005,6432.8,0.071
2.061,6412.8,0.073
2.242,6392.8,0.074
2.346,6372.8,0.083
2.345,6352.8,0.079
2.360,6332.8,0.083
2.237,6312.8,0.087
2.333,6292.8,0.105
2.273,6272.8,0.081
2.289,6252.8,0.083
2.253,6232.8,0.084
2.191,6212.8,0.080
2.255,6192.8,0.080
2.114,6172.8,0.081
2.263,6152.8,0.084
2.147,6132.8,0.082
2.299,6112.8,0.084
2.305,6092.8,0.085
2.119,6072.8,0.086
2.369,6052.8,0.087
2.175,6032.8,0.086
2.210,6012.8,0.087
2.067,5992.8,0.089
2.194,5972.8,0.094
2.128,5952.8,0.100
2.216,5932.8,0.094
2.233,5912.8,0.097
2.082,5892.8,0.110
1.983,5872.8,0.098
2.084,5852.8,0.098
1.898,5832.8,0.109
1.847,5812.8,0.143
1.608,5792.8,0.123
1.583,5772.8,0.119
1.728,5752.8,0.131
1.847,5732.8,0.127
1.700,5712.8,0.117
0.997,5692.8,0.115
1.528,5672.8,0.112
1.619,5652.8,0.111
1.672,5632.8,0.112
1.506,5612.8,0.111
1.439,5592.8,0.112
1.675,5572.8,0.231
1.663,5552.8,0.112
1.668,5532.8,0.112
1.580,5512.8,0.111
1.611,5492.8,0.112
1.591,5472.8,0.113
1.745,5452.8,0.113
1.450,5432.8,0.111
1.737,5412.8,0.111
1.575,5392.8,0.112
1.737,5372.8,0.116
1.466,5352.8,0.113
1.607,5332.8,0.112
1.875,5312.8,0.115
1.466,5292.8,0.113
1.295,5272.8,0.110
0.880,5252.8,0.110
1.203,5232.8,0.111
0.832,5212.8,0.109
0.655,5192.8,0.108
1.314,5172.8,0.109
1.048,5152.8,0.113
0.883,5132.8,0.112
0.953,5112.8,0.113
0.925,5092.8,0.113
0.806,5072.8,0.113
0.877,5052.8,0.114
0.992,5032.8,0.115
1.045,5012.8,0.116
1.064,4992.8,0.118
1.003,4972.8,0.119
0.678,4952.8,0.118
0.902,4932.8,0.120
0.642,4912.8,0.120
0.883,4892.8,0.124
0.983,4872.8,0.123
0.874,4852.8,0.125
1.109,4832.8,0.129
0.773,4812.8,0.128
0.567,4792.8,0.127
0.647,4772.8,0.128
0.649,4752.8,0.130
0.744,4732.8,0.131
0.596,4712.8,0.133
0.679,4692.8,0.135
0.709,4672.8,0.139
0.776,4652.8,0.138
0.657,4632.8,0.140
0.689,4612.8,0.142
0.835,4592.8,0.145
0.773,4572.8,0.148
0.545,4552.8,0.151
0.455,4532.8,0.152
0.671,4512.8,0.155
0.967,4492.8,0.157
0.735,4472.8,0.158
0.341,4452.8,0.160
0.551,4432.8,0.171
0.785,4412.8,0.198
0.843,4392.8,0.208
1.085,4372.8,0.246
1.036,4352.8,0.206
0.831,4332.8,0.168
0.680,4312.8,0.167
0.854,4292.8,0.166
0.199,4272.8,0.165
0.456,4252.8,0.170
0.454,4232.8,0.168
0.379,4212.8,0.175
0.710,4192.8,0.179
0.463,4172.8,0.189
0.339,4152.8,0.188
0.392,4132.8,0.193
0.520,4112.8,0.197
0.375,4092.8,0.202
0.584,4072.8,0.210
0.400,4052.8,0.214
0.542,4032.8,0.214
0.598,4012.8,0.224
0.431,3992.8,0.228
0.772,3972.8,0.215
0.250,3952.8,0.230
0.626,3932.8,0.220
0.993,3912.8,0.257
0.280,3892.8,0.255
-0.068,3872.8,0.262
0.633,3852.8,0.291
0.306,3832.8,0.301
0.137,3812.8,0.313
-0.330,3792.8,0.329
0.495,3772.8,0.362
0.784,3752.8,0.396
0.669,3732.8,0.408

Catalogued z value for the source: 0.322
